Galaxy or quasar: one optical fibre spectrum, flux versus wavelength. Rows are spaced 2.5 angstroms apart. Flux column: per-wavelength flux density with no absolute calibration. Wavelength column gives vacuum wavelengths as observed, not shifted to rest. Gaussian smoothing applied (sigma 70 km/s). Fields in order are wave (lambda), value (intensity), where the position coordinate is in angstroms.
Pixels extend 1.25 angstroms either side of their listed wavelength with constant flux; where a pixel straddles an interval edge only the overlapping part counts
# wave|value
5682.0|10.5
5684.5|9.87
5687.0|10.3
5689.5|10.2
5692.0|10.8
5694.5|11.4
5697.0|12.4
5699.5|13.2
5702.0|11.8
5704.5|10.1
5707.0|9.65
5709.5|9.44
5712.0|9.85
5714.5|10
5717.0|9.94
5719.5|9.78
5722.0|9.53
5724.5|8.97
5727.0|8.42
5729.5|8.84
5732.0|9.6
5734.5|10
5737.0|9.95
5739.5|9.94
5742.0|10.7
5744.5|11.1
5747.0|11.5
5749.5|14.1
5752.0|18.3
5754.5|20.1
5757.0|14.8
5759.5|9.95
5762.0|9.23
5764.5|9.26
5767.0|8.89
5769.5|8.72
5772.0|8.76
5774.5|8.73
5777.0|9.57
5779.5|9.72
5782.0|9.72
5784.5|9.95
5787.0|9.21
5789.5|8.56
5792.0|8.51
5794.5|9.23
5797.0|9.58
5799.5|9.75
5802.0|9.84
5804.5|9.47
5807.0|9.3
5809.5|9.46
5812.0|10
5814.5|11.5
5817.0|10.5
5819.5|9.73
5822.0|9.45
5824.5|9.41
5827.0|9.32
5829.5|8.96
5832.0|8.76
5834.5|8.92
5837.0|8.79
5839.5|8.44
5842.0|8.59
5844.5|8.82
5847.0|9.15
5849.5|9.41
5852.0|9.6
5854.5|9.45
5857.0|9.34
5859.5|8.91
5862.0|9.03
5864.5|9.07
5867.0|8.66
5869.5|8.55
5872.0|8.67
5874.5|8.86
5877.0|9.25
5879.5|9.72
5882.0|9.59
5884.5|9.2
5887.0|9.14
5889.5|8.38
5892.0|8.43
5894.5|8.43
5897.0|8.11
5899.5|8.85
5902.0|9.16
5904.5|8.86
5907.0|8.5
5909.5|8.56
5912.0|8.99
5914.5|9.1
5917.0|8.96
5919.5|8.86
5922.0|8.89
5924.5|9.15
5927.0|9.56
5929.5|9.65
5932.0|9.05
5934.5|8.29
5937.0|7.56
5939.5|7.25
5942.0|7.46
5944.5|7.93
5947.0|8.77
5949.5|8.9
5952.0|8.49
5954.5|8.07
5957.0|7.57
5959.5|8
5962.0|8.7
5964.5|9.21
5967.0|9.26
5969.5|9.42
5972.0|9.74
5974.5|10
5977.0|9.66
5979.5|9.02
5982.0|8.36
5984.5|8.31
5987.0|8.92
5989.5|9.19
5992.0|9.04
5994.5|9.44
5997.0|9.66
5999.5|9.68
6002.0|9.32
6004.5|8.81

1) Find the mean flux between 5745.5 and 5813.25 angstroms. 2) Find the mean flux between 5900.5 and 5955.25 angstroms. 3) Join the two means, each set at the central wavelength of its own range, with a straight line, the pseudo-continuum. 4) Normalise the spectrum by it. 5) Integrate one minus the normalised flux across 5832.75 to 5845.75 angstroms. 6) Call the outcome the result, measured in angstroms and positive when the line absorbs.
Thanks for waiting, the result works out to 1.40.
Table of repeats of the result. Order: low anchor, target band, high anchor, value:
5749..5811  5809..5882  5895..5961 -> 2.8 angstroms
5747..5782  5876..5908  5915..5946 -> 1.2 angstroms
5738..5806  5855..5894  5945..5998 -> 3.1 angstroms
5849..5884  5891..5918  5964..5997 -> 1.3 angstroms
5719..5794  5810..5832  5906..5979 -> 0.2 angstroms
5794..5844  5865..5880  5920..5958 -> 0.1 angstroms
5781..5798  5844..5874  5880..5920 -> -0.2 angstroms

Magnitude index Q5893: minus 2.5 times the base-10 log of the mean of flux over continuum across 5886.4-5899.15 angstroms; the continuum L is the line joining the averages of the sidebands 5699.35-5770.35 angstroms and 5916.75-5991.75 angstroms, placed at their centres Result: 0.10 mag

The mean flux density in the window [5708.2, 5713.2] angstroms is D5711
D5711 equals 9.64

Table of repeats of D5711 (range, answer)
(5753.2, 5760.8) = 14.9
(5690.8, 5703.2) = 11.9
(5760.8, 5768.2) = 9.13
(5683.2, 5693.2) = 10.3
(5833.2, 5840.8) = 8.72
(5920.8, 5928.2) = 9.2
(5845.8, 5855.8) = 9.4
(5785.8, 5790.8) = 8.88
